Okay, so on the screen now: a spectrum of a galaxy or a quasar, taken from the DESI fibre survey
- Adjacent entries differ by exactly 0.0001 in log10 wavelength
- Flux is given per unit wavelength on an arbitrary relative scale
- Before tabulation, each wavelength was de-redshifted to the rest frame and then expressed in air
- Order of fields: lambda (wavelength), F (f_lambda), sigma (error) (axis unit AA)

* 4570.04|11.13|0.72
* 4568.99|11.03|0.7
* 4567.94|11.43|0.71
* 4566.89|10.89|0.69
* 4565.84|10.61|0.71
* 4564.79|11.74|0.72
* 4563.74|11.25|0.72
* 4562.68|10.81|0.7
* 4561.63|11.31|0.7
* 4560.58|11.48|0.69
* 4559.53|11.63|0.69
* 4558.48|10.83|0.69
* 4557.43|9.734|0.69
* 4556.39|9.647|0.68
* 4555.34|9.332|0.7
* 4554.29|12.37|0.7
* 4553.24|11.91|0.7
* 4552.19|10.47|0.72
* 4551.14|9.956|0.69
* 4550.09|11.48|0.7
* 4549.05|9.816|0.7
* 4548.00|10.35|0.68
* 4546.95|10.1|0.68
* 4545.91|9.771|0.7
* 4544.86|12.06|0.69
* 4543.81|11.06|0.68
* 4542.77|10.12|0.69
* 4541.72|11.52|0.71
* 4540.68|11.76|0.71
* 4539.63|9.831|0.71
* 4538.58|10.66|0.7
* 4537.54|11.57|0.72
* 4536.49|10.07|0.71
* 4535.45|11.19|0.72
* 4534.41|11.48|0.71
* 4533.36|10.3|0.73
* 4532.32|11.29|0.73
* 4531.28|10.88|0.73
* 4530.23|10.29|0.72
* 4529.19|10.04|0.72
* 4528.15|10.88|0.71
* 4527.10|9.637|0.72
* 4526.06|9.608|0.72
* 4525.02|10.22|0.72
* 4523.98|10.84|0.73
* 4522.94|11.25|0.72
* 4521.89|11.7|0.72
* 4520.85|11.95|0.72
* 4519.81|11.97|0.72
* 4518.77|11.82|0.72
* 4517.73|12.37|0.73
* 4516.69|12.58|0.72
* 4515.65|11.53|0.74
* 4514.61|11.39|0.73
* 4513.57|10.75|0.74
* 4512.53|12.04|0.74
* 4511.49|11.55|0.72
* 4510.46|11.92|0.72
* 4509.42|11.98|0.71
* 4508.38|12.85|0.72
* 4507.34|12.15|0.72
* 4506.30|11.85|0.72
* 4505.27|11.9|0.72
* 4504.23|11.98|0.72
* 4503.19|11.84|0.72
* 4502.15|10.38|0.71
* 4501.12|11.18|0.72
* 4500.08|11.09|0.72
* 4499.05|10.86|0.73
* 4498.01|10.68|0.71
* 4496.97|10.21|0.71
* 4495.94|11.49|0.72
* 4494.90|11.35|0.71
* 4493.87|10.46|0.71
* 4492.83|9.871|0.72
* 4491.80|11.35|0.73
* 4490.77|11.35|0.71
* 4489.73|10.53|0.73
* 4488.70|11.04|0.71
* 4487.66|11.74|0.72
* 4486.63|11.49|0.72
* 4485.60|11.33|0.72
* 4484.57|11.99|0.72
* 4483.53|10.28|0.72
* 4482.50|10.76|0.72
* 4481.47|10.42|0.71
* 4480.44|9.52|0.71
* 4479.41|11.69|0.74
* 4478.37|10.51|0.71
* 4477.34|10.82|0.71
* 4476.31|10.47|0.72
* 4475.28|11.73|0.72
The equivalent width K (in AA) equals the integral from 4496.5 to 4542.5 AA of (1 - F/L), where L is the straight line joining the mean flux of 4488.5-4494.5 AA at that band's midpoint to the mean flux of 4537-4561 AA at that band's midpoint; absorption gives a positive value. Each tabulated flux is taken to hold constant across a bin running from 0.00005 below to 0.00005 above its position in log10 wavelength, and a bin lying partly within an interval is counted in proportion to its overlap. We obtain -1.94 AA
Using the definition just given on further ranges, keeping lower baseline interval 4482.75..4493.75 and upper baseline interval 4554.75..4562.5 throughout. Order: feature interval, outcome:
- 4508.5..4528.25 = -1.0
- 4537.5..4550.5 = -0.1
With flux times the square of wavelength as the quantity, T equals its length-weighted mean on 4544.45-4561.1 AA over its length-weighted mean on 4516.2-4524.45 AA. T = 0.92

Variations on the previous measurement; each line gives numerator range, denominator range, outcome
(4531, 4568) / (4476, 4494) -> 1.03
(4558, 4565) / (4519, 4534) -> 1.06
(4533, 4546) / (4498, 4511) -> 0.95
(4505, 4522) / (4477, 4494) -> 1.11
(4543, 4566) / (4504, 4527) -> 0.95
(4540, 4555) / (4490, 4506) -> 1.00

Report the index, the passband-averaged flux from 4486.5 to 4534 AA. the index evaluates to 11.2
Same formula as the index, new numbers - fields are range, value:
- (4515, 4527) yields 11.4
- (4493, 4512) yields 11.4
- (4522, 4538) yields 10.7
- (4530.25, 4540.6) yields 10.8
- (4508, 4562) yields 11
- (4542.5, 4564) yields 10.7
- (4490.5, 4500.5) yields 10.9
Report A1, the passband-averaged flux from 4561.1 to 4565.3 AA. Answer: 11.3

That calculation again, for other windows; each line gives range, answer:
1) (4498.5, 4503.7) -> 11.1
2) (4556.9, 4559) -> 10.3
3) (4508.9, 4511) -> 12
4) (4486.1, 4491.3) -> 11.2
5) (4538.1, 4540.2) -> 10.2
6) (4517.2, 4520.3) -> 12.1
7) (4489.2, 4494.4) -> 10.7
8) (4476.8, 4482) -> 10.6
